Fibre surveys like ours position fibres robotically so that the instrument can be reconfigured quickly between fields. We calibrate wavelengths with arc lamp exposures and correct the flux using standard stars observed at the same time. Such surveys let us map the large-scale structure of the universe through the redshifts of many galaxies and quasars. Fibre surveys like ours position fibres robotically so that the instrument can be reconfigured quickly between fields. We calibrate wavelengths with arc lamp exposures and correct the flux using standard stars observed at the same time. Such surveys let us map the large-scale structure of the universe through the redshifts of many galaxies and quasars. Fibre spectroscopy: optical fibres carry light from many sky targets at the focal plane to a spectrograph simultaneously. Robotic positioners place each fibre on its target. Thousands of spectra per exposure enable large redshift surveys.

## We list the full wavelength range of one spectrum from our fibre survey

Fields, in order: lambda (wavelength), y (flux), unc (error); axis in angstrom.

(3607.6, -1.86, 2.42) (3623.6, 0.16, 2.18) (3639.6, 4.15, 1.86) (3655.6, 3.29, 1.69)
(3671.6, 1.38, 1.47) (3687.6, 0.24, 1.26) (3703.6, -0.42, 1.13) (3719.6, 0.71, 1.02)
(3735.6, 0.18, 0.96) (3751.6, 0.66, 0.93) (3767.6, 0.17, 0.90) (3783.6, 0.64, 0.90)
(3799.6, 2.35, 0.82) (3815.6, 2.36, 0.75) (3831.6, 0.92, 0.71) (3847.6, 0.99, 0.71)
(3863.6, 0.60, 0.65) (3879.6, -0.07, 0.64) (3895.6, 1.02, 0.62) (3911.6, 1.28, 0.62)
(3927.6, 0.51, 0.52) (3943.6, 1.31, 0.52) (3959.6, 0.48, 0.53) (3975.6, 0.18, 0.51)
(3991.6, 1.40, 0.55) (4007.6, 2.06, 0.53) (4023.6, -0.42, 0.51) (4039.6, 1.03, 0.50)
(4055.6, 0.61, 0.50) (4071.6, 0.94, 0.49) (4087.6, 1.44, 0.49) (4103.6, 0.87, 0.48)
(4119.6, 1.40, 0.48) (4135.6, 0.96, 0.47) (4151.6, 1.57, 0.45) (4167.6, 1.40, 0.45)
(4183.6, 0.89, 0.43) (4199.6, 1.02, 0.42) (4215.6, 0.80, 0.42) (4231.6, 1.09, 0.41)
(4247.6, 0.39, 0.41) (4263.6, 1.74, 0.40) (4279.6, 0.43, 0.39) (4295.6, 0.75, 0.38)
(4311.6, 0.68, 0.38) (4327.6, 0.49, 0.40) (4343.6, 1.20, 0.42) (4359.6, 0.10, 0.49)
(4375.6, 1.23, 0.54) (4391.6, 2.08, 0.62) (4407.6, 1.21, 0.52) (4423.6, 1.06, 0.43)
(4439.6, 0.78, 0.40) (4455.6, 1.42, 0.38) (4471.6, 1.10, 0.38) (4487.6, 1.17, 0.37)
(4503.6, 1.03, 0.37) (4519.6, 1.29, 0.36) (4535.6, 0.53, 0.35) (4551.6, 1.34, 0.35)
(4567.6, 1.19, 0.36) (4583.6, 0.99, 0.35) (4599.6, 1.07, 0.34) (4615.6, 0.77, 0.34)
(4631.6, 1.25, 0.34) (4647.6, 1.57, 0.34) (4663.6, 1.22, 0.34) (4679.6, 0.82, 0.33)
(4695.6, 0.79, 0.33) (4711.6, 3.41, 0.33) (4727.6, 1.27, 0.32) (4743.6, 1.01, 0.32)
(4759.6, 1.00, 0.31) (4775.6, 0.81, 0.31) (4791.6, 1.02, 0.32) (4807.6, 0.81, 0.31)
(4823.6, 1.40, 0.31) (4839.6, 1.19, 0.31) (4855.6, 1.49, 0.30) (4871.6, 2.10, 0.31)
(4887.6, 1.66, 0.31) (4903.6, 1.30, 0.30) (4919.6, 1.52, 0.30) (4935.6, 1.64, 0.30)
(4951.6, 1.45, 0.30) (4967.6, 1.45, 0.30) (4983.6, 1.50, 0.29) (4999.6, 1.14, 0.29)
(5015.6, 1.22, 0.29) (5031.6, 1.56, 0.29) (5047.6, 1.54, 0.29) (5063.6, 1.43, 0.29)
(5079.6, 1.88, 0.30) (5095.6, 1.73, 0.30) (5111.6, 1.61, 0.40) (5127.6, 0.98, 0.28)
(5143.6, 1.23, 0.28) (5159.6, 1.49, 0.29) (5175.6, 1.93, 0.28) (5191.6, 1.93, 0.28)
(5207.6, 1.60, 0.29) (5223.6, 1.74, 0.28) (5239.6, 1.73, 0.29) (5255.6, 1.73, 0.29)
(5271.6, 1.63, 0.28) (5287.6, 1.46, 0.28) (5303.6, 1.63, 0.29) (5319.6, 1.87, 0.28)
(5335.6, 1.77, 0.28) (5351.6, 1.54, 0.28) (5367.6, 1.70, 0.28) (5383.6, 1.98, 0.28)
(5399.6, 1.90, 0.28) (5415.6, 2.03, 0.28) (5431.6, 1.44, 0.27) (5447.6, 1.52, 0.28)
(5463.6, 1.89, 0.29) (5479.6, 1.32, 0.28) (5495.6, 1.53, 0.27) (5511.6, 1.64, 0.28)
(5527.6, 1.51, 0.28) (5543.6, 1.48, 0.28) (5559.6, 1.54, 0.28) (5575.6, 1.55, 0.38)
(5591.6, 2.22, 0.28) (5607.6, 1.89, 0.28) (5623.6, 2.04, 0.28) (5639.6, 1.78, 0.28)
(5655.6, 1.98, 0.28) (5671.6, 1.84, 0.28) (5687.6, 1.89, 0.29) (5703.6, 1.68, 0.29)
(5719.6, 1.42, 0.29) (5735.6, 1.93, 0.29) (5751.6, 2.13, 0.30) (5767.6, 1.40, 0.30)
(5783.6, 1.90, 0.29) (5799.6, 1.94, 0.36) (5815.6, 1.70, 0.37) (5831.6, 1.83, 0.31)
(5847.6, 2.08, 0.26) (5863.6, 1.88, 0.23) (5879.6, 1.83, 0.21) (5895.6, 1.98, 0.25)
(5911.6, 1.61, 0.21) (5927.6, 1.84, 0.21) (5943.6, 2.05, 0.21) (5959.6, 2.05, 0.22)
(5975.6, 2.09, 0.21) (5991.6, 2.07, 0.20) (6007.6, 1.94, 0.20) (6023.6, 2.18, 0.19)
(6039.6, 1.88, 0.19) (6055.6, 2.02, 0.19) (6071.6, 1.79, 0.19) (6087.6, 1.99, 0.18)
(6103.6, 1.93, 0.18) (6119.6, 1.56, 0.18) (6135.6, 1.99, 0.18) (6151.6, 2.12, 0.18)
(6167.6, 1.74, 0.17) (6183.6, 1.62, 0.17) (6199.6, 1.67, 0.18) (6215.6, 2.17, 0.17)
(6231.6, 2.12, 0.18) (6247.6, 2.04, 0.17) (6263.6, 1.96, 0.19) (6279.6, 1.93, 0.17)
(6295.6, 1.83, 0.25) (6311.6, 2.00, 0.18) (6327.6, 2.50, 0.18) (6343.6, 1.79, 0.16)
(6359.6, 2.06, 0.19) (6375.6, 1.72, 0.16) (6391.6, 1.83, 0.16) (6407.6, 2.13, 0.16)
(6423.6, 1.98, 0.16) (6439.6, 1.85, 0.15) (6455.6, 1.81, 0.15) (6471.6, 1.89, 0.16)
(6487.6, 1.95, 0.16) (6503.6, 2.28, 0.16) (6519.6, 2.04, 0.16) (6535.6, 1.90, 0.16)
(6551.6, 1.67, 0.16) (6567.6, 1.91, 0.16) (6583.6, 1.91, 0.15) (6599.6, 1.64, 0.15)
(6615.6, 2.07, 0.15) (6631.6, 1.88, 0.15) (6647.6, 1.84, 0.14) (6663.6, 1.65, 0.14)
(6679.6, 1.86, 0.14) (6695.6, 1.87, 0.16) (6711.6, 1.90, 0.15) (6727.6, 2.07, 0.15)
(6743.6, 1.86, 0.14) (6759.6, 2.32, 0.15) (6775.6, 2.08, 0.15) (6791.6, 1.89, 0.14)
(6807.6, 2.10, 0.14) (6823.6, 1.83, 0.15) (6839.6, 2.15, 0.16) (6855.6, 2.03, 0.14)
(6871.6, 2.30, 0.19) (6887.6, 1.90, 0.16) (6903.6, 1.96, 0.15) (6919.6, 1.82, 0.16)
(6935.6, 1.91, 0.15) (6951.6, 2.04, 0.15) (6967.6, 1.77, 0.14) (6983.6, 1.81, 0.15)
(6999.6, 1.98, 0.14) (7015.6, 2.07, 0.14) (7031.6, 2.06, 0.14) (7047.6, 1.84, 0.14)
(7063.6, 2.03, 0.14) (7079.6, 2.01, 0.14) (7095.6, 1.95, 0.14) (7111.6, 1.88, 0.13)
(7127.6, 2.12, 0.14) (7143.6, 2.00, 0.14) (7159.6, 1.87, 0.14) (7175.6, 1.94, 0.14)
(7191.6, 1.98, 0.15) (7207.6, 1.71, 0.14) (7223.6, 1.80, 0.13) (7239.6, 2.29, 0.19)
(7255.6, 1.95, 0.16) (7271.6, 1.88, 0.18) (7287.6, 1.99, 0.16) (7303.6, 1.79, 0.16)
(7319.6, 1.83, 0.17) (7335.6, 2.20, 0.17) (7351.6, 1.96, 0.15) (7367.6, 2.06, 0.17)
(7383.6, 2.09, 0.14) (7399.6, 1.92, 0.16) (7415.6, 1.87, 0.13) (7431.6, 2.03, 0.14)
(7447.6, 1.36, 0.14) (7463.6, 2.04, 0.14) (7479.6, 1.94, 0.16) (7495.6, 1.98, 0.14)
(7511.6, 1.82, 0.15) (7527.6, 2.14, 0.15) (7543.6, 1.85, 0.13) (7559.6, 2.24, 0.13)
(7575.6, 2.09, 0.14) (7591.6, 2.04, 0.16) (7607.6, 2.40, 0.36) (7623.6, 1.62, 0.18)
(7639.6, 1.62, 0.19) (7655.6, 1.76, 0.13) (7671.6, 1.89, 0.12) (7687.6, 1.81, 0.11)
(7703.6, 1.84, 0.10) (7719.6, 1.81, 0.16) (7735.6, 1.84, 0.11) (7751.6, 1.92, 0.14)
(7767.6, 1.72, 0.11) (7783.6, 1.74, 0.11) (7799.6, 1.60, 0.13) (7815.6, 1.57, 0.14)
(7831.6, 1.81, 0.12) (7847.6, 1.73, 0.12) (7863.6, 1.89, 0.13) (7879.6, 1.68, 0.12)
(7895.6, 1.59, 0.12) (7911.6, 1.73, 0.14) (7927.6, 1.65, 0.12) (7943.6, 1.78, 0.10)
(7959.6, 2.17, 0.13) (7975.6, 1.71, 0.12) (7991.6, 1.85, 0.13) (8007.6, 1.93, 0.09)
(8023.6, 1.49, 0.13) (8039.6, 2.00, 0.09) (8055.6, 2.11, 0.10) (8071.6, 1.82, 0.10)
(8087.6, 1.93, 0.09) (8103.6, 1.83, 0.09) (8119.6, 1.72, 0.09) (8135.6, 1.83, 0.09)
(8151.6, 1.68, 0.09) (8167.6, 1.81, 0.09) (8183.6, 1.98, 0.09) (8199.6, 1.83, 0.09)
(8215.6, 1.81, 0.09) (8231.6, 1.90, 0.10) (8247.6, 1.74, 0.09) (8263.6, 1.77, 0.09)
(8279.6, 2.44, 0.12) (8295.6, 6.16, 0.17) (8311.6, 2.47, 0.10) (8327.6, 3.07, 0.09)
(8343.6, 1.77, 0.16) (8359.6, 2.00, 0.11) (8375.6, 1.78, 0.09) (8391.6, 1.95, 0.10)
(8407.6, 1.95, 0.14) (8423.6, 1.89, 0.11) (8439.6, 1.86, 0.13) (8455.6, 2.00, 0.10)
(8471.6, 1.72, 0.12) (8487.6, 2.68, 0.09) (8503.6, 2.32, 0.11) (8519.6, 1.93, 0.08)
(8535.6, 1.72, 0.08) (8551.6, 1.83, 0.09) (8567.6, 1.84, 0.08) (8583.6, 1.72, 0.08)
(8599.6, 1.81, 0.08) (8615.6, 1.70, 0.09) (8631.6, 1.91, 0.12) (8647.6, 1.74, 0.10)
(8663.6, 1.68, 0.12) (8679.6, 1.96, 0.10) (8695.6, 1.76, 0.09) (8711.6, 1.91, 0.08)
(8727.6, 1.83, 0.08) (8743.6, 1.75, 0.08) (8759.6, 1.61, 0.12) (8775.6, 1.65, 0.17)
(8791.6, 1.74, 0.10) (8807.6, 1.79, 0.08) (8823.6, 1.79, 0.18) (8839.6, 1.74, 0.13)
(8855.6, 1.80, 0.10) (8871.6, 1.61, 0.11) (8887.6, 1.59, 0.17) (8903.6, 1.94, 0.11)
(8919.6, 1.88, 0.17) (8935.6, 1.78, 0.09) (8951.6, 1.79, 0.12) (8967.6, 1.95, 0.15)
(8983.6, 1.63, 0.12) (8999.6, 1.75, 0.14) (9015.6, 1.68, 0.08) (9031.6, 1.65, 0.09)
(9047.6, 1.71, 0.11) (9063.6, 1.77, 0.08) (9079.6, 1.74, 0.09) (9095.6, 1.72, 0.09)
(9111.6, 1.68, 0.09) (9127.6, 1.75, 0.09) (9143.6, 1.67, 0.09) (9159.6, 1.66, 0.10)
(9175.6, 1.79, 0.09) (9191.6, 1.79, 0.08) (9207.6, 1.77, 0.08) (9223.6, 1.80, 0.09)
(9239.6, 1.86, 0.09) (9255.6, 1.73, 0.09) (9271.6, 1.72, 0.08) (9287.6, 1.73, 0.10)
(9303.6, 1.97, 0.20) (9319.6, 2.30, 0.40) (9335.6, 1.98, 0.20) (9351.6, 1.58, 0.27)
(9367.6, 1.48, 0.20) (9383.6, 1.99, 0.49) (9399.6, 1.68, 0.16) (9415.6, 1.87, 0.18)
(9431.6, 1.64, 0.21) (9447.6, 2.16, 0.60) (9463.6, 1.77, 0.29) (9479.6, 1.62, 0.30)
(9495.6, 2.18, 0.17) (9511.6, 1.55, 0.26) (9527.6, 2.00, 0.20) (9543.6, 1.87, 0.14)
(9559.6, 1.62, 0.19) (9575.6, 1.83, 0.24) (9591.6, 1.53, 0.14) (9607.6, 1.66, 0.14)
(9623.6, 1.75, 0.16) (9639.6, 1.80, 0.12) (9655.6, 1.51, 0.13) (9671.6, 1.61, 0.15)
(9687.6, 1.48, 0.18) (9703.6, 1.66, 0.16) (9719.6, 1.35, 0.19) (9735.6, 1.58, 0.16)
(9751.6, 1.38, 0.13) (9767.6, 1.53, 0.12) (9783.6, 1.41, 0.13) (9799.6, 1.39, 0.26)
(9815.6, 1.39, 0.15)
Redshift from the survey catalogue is 0.264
